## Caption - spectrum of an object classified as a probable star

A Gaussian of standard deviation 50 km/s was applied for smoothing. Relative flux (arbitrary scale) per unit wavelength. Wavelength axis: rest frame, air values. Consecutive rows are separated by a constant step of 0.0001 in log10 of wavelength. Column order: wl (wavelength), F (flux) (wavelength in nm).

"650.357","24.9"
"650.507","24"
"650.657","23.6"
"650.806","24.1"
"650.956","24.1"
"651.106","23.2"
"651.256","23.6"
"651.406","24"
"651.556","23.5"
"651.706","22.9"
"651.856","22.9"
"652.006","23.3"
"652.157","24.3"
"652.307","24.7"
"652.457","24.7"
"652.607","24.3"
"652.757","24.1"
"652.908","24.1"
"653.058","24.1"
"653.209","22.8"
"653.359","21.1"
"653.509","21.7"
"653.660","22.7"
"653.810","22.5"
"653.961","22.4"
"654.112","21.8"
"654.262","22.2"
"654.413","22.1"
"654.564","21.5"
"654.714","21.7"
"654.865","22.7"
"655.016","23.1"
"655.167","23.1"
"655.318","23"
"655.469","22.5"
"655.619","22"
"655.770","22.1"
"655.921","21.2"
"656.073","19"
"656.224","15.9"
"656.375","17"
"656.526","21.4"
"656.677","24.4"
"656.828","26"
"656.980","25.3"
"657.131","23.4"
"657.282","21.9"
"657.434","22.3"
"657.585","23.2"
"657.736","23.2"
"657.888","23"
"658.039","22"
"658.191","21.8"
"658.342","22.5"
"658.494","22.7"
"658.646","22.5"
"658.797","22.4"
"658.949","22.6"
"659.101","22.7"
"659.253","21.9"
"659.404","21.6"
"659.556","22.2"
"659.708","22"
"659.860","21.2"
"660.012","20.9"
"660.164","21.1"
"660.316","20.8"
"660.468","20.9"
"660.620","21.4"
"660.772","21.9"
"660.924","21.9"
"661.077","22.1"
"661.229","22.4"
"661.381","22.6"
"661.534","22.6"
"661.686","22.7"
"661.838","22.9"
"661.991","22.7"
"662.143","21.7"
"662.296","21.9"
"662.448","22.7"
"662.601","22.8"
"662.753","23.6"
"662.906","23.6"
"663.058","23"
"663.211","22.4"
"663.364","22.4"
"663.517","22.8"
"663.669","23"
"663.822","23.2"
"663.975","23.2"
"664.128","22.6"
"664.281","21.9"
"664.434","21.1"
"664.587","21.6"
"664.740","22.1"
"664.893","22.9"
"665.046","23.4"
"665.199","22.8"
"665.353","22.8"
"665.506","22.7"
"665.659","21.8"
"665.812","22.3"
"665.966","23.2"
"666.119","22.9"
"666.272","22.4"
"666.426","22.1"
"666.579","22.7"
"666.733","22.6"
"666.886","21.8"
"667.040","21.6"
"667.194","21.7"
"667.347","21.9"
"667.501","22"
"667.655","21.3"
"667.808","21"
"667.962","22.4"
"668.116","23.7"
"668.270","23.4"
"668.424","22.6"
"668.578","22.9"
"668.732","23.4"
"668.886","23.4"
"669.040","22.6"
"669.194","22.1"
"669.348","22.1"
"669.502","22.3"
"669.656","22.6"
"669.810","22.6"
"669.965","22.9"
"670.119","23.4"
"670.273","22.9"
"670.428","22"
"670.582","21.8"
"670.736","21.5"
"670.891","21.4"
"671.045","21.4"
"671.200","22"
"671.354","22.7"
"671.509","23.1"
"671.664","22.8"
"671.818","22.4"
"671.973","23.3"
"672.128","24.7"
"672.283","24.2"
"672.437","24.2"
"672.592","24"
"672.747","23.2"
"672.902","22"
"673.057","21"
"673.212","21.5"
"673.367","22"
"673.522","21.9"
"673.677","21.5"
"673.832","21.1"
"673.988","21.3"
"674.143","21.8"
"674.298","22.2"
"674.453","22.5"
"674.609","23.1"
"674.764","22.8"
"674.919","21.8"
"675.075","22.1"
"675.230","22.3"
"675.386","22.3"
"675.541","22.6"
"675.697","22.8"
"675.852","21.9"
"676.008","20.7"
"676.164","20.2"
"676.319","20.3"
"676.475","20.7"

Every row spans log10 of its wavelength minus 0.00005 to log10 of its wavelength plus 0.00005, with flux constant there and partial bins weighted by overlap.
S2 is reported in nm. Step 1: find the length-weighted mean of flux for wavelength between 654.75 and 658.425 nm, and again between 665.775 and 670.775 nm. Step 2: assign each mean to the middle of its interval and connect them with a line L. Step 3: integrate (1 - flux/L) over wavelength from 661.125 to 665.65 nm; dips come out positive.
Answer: -0.06 nm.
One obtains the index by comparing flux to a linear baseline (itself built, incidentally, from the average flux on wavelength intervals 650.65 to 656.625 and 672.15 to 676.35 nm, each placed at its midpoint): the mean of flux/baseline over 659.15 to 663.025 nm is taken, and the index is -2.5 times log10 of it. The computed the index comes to 0.01 mag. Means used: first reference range 22.5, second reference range 22.2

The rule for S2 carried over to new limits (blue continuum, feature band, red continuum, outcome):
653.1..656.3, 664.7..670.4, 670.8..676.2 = -0.10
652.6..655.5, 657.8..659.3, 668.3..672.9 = 0.02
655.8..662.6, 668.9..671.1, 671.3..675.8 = 0.01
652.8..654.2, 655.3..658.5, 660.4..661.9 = 0.05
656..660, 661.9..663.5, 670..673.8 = -0.03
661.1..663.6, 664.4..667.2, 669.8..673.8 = 0.03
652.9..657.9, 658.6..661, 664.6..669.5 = 0.06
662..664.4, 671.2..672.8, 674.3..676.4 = -0.09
